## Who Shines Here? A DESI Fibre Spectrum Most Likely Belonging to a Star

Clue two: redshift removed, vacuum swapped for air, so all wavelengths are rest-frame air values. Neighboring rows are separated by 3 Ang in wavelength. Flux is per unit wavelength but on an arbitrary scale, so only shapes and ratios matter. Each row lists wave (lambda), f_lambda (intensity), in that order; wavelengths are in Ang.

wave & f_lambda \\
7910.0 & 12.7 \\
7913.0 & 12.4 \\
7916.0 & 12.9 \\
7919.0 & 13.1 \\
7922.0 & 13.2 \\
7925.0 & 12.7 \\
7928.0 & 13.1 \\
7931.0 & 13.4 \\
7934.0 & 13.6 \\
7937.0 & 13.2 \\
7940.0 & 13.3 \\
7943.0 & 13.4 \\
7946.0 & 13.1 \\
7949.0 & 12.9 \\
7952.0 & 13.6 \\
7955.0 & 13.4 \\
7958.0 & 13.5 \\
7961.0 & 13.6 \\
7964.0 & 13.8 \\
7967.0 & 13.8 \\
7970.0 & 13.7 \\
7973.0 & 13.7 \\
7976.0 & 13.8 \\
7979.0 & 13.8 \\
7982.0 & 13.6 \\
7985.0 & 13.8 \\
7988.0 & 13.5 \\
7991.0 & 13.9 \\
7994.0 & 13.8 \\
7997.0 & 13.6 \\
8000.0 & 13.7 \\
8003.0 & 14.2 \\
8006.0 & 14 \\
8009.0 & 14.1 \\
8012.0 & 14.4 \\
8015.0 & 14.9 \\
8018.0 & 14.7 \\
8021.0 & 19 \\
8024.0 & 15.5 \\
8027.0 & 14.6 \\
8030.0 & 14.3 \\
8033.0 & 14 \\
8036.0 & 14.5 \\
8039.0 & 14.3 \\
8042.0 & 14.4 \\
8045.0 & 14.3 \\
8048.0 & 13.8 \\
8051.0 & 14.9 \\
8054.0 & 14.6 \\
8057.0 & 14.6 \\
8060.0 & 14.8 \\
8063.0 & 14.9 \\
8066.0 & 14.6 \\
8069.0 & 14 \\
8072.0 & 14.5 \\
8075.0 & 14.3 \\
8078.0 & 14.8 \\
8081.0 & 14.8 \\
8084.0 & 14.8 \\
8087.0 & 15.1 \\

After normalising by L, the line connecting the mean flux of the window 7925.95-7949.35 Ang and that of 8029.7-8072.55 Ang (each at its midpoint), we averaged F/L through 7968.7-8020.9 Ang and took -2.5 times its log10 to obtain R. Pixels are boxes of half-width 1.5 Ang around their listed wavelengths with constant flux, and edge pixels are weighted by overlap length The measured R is -0.02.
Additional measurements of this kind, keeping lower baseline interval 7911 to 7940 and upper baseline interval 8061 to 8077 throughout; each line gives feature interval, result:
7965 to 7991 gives -0.01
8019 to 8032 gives -0.12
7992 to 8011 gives -0.01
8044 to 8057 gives -0.01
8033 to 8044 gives -0.01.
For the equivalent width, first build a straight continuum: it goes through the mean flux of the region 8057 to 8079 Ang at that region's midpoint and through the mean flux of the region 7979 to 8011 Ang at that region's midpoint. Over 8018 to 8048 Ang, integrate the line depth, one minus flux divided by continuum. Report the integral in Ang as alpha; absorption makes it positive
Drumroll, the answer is -1.5 Ang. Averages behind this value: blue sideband 13.8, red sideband 14.6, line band 14.9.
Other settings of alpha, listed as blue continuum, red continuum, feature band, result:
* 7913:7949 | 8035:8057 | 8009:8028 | -1.78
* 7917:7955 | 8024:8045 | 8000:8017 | -0.20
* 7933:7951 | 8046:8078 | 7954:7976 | -0.27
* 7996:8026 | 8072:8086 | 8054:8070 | 0.12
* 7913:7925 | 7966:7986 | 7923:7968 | -0.14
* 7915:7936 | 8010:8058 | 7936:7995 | 0.83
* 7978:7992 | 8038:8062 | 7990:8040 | -1.79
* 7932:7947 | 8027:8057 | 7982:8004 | 0.17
